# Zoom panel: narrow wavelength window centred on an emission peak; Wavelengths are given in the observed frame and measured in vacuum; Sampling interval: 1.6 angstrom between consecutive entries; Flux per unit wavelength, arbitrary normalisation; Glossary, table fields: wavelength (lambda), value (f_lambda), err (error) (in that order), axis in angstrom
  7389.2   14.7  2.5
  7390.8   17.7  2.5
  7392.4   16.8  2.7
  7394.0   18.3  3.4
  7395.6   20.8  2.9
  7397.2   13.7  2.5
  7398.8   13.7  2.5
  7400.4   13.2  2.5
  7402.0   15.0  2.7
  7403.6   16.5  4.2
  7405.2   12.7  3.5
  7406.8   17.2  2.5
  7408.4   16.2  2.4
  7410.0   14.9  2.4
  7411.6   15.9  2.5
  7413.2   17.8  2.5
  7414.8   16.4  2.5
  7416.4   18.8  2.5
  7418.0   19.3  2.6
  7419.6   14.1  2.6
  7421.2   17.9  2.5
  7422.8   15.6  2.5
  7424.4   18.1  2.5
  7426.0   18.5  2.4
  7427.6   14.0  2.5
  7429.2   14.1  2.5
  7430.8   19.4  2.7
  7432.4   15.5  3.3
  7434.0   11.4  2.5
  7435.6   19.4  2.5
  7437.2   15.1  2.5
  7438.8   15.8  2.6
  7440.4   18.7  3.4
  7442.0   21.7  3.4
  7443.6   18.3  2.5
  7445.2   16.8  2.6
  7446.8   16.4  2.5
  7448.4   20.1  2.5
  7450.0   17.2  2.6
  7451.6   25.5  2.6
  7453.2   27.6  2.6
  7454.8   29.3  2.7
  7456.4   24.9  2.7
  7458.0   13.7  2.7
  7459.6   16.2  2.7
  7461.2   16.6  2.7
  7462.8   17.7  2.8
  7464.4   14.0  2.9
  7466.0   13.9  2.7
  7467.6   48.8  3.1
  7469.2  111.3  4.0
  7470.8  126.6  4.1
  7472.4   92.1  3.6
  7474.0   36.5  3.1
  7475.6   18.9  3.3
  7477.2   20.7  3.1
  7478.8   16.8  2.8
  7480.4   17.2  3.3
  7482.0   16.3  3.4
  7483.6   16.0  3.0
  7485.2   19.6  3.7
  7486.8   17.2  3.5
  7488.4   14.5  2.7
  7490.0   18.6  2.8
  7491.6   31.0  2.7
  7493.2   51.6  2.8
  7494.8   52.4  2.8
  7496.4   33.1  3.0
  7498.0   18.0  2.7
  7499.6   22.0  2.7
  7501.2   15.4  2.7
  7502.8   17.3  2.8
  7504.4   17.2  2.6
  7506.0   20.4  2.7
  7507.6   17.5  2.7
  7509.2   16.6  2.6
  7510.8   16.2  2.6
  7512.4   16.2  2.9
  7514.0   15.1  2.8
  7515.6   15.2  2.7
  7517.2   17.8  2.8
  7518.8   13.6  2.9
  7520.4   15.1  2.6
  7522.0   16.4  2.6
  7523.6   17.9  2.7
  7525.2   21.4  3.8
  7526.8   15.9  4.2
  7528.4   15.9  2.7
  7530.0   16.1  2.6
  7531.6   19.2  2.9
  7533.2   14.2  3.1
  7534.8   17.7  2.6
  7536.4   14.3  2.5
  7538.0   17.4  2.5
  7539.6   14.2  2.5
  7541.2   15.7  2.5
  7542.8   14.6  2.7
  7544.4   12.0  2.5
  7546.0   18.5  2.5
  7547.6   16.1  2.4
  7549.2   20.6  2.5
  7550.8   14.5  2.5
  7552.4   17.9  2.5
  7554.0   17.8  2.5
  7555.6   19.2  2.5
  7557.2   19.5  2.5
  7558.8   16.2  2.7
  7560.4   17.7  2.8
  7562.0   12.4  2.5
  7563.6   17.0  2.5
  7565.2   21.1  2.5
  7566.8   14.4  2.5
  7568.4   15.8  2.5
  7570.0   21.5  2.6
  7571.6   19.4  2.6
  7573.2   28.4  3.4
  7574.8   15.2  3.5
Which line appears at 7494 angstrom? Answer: [N II]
